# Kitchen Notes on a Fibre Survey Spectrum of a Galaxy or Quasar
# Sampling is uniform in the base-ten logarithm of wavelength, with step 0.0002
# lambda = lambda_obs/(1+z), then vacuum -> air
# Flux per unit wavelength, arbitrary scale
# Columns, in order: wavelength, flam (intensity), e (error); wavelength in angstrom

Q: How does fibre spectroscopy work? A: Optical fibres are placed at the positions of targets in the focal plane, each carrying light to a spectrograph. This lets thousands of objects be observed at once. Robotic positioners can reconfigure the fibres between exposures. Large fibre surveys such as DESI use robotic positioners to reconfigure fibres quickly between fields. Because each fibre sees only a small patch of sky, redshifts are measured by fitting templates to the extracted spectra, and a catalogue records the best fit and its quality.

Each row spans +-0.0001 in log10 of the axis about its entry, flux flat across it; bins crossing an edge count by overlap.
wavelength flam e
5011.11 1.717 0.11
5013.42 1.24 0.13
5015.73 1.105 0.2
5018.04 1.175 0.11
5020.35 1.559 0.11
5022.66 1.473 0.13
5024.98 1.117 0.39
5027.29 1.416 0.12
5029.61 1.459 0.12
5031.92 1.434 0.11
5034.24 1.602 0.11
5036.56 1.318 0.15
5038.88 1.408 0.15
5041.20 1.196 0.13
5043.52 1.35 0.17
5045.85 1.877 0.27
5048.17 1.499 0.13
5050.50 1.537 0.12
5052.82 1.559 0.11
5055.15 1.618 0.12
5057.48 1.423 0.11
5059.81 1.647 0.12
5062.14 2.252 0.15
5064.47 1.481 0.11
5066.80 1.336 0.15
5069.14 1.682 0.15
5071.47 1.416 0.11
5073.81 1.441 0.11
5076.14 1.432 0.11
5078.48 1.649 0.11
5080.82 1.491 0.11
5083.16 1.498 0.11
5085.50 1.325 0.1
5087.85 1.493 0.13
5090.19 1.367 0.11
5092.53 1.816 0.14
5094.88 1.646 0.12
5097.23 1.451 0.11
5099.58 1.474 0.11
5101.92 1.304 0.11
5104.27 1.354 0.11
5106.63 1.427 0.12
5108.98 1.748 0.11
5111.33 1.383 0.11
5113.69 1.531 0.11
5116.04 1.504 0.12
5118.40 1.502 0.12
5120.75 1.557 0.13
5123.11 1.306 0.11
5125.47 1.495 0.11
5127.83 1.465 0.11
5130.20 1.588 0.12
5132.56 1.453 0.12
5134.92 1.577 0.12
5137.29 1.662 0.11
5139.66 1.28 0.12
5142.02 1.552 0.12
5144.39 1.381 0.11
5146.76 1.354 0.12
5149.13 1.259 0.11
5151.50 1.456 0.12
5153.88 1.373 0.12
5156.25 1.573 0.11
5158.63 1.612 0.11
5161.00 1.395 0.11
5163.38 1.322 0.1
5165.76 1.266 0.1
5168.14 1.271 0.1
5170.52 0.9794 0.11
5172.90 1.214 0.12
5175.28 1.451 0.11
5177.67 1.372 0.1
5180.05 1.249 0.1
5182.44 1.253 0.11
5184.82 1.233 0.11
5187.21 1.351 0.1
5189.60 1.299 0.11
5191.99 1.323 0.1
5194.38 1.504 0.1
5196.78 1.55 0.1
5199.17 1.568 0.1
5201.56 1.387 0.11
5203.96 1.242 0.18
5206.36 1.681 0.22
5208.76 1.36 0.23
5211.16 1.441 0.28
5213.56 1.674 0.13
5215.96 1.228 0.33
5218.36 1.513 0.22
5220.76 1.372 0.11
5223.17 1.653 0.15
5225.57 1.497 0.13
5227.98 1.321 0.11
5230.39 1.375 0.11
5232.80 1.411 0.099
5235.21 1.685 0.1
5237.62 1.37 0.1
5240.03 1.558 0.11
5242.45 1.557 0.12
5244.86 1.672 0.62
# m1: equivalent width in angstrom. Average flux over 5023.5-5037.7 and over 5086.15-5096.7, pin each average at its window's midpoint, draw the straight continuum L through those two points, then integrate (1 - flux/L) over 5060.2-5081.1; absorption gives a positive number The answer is -1.1 angstrom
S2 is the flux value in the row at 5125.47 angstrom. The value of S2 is 1.495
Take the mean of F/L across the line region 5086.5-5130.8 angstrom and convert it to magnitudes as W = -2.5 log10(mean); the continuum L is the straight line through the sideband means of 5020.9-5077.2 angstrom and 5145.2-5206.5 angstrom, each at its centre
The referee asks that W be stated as -0.043 mag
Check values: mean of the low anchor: 1.5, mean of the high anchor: 1.36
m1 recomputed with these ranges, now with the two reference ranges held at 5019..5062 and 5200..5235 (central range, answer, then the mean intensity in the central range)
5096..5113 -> 0.26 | 1.45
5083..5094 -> -0.19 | 1.5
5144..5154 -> 0.69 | 1.36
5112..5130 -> -0.16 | 1.48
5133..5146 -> -0.16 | 1.48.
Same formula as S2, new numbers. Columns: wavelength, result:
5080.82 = 1.491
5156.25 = 1.573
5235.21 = 1.685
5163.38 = 1.322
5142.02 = 1.552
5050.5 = 1.537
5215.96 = 1.228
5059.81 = 1.647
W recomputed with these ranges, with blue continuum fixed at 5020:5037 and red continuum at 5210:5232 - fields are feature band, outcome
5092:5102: -0.08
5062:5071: -0.13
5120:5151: -0.01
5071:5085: -0.04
